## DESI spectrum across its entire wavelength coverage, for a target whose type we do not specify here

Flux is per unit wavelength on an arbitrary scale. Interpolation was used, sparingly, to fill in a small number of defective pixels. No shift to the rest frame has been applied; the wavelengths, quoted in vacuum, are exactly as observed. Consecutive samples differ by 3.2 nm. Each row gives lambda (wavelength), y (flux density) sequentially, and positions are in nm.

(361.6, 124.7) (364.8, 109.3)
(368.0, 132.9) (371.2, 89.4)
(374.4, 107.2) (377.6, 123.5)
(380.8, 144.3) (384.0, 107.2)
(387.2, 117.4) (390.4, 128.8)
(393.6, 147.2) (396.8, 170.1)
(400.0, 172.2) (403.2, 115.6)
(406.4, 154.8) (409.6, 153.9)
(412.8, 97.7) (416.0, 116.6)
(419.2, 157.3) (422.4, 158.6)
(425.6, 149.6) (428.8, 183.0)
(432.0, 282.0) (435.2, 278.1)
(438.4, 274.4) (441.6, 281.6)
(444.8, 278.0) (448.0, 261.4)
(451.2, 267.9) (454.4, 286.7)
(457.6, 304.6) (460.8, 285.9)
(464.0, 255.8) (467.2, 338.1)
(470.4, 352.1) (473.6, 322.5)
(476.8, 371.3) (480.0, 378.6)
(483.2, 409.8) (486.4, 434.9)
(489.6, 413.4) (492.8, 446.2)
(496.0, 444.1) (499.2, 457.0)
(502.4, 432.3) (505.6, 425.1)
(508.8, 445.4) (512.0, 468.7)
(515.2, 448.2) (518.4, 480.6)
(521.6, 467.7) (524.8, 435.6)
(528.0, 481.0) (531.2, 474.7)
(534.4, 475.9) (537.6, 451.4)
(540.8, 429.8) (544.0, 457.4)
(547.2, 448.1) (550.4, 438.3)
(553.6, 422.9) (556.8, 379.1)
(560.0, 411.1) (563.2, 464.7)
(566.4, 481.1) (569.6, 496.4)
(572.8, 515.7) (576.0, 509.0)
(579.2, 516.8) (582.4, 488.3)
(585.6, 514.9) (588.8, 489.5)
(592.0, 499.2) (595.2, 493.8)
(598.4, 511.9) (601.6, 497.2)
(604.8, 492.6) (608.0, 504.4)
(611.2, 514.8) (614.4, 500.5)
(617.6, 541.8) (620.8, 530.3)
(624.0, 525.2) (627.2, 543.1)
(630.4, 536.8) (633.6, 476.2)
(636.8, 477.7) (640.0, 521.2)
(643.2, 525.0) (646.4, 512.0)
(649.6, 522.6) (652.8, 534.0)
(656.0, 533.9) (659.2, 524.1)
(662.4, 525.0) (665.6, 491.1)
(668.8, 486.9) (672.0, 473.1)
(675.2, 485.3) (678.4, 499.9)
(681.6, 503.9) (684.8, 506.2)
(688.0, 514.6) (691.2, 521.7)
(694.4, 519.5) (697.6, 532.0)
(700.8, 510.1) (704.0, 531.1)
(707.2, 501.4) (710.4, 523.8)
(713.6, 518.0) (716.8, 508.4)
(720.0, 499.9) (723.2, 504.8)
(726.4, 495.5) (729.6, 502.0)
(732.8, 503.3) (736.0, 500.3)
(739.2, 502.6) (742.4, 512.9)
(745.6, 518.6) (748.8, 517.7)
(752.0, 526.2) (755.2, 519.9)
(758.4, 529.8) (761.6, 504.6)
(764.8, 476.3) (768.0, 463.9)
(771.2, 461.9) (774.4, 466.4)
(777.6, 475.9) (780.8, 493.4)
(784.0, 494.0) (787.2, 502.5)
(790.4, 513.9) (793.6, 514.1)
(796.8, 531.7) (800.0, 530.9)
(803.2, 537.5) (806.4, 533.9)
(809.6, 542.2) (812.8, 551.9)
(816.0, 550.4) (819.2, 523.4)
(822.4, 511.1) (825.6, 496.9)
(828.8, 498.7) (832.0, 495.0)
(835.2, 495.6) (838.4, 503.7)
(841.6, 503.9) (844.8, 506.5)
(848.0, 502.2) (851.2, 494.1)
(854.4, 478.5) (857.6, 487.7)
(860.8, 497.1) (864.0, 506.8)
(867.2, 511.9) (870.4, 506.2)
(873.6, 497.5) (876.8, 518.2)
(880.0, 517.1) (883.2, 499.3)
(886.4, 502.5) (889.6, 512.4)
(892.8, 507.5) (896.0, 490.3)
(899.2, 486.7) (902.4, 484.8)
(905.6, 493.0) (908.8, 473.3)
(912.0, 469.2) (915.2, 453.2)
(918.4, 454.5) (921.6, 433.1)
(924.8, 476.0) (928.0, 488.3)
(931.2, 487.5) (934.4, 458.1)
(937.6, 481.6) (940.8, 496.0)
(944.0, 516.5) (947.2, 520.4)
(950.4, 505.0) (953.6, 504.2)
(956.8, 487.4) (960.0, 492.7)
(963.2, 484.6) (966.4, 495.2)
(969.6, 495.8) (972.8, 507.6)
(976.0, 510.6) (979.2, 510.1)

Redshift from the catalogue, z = 0.077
